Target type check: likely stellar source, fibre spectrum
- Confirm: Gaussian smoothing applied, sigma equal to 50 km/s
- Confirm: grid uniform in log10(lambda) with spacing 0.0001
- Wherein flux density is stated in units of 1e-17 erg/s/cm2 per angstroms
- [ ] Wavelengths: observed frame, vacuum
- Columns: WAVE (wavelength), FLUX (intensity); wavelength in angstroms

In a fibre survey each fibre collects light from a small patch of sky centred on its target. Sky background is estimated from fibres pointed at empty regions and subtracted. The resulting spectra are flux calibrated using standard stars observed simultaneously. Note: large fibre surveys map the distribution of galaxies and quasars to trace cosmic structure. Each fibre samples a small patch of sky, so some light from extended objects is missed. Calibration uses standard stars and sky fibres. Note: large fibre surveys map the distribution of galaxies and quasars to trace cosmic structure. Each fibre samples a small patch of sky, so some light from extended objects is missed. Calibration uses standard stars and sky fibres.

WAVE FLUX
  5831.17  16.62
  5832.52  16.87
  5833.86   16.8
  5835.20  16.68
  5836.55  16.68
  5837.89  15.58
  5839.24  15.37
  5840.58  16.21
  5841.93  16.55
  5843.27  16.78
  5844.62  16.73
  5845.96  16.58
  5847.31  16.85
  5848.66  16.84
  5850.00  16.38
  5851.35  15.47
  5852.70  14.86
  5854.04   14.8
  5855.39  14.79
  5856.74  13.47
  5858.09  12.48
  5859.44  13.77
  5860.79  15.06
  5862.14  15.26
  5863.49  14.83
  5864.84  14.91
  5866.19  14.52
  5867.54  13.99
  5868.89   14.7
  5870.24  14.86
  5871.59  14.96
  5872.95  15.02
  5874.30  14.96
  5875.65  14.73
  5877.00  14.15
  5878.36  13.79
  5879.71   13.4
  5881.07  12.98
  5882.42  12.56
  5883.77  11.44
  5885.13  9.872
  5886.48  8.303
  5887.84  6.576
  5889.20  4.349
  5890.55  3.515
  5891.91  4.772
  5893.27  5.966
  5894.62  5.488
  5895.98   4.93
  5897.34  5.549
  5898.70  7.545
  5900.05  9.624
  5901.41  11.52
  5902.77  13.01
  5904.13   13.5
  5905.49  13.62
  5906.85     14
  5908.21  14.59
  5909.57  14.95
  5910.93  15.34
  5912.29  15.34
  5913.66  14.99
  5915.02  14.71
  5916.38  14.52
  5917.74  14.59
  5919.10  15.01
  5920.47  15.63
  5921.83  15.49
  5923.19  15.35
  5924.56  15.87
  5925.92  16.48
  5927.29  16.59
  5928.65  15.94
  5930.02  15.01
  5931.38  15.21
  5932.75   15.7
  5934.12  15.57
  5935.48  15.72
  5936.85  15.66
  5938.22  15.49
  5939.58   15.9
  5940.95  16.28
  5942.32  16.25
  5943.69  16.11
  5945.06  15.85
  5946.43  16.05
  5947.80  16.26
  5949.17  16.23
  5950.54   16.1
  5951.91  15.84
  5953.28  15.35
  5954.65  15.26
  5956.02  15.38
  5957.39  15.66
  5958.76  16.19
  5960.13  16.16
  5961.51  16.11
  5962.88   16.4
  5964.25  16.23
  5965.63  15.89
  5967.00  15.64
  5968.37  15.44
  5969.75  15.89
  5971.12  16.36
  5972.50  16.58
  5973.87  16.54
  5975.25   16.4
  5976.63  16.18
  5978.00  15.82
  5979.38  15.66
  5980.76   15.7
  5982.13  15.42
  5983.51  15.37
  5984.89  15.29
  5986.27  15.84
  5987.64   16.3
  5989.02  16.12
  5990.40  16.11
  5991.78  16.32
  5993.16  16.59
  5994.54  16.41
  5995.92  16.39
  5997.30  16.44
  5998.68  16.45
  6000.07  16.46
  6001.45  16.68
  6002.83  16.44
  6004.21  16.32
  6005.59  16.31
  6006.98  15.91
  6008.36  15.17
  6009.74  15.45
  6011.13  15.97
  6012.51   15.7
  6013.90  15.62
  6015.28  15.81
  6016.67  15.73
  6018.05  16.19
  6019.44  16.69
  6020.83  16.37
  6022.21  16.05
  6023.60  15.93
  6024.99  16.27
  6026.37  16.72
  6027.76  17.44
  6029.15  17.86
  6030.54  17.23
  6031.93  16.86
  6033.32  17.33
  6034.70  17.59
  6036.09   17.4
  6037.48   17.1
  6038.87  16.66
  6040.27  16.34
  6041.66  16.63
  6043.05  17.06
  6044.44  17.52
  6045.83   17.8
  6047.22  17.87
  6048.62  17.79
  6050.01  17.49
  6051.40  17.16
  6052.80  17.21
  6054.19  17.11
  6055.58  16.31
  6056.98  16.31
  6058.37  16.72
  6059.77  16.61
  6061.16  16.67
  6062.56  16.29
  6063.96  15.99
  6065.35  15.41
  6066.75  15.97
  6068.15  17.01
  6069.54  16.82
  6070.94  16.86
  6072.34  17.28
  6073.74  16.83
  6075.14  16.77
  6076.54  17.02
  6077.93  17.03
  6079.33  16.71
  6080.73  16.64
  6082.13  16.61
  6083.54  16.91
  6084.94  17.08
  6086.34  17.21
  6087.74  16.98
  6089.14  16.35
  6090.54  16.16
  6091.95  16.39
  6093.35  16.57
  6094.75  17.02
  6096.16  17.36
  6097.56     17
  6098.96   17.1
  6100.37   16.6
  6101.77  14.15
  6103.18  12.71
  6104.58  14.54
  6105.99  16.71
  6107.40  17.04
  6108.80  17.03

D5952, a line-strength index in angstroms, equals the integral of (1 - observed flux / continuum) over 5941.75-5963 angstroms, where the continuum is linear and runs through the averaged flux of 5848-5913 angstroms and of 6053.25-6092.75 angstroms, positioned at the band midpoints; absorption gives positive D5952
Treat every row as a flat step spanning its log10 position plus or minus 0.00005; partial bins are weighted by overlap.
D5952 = -3.1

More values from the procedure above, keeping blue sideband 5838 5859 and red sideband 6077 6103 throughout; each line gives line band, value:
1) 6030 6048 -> -0.9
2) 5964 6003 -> 0.1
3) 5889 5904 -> 8.1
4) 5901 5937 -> 2.0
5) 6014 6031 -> -0.2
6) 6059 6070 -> 0.1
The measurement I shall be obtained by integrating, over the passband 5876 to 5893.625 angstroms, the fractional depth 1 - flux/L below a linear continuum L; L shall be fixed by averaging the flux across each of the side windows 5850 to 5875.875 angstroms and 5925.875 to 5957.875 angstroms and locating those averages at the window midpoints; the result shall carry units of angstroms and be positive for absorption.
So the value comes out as 6.39 angstroms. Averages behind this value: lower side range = 14.6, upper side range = 15.8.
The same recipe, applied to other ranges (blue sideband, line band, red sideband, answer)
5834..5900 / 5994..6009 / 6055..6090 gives -0.9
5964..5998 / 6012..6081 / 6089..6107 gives -3.1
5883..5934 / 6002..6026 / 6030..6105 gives -1.4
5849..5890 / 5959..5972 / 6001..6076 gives -0.7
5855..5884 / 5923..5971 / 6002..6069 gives -1.8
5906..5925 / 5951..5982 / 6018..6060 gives -0.2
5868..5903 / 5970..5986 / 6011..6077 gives -2.1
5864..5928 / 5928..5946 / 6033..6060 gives -2.7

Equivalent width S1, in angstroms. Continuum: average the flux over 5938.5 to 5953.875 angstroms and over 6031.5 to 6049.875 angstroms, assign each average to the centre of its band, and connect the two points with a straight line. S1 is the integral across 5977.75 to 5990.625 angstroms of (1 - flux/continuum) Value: 0.6 angstroms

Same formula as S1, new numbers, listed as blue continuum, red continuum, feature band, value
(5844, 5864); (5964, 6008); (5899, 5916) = 2.11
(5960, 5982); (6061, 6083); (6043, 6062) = -0.70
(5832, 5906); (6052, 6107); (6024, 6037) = -1.23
